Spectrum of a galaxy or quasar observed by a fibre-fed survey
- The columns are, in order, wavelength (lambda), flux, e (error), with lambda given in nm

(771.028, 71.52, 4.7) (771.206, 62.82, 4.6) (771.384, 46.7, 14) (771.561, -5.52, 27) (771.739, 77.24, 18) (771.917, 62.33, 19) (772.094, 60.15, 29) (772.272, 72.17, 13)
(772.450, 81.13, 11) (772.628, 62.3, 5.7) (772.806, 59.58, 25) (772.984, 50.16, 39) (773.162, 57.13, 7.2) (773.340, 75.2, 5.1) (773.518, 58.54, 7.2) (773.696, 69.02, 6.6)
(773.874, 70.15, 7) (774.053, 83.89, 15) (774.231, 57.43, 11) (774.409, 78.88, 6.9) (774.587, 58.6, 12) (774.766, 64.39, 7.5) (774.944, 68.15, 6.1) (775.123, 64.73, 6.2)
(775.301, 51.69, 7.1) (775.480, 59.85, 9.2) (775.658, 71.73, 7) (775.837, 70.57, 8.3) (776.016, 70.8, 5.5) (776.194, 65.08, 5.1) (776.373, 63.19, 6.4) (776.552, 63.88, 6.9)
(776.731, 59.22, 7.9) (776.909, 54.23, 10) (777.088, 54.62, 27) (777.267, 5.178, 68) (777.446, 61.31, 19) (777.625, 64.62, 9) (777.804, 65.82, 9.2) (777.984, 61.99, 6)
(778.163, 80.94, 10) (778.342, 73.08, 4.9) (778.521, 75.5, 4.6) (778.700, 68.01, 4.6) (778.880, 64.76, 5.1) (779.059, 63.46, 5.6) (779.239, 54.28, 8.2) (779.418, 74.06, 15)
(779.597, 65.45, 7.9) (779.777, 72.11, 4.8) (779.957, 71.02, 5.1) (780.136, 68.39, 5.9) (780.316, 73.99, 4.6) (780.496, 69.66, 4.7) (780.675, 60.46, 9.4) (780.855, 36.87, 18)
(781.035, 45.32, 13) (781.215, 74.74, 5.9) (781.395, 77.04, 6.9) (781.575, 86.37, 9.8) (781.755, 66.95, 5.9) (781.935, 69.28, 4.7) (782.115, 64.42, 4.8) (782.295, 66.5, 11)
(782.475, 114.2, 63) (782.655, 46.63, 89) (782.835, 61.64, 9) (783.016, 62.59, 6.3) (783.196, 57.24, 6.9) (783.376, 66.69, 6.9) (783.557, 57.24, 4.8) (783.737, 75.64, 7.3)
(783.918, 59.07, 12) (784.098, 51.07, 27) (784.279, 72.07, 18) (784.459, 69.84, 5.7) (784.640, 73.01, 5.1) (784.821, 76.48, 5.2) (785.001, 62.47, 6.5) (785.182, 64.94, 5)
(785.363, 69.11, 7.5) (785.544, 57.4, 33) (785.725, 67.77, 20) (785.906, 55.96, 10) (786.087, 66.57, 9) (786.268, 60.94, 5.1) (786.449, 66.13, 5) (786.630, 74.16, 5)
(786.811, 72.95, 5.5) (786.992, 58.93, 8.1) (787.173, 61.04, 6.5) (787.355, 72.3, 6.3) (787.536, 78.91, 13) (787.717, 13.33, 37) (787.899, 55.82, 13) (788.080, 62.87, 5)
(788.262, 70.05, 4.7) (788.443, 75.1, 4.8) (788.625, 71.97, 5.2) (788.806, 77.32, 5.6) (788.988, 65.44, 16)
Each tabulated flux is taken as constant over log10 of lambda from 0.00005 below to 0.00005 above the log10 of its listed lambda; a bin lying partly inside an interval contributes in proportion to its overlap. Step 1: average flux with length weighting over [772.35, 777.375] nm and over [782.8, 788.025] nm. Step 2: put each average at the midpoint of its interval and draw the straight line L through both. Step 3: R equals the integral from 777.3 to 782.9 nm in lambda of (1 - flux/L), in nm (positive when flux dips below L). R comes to -0.37 nm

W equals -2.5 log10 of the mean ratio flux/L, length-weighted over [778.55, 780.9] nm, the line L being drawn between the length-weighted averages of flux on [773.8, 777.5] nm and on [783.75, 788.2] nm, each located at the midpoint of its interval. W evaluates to -0.05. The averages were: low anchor 61.7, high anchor 63.7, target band 65.6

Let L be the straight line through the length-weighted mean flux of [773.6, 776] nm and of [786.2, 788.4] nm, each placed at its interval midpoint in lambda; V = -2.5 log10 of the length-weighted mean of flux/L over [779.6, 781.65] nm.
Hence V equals -0.03 mag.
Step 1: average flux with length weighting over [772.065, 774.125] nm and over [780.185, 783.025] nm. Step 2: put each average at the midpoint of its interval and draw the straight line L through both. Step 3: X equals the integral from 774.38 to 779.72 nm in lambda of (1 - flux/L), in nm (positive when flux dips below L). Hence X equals 0.307 nm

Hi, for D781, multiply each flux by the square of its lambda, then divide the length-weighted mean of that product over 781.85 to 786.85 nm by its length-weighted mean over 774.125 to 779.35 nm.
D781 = 1.1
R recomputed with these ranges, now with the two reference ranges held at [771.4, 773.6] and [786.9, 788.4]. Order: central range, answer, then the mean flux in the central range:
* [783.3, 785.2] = -0.22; 66.3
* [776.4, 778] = 0.12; 54.5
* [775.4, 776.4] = -0.14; 67.2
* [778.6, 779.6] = -0.10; 65.1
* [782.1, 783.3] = -0.17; 67.8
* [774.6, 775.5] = -0.04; 61.6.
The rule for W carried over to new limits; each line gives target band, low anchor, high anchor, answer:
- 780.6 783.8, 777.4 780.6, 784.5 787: 0.02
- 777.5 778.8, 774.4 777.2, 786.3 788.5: -0.11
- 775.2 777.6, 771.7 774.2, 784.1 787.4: 0.15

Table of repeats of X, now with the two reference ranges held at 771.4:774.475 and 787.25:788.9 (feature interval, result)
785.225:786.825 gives -0.03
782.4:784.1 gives -0.05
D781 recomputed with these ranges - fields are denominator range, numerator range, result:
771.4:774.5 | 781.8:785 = 1.10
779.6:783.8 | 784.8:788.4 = 0.96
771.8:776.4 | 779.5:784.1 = 1.03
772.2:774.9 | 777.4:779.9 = 1.03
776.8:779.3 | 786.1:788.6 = 1.07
